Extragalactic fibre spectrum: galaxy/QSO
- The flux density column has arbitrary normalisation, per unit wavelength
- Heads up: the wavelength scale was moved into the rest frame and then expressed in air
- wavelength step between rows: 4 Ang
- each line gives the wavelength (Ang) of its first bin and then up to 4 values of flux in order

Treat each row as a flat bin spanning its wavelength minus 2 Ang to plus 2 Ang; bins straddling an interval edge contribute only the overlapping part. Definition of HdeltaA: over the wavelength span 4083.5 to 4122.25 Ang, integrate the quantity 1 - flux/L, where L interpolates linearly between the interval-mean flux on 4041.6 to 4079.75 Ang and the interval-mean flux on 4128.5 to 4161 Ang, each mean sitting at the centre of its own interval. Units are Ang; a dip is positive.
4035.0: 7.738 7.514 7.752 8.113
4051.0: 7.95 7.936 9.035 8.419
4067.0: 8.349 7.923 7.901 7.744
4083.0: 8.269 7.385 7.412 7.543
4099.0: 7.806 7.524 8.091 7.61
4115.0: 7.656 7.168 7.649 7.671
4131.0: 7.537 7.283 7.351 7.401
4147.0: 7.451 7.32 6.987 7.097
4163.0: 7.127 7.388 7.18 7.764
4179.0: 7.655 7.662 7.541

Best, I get 0.6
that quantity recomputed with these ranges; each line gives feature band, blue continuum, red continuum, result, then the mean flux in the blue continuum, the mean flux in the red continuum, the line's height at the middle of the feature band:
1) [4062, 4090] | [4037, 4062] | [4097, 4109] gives -0.1 Ang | 8.06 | 7.81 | 7.94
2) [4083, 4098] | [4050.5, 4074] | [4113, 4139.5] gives 0.7 Ang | 8.27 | 7.48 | 7.92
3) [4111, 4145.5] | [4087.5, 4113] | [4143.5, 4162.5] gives -0.2 Ang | 7.65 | 7.22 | 7.42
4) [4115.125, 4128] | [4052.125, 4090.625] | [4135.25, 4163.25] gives 0.1 Ang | 8.07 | 7.26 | 7.55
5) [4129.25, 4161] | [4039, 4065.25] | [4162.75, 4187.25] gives 1.5 Ang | 8.15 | 7.49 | 7.65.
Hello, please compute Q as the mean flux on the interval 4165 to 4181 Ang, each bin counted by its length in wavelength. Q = 7.5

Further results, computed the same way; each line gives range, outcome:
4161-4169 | 7.26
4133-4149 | 7.37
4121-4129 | 7.66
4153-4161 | 7.04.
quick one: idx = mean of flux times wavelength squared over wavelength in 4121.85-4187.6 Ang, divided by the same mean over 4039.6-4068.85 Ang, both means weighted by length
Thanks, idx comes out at 0.95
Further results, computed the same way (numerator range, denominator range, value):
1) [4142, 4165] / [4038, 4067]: 0.93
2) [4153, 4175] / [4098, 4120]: 0.97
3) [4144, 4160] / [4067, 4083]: 0.94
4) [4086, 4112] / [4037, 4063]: 0.97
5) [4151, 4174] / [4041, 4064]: 0.93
